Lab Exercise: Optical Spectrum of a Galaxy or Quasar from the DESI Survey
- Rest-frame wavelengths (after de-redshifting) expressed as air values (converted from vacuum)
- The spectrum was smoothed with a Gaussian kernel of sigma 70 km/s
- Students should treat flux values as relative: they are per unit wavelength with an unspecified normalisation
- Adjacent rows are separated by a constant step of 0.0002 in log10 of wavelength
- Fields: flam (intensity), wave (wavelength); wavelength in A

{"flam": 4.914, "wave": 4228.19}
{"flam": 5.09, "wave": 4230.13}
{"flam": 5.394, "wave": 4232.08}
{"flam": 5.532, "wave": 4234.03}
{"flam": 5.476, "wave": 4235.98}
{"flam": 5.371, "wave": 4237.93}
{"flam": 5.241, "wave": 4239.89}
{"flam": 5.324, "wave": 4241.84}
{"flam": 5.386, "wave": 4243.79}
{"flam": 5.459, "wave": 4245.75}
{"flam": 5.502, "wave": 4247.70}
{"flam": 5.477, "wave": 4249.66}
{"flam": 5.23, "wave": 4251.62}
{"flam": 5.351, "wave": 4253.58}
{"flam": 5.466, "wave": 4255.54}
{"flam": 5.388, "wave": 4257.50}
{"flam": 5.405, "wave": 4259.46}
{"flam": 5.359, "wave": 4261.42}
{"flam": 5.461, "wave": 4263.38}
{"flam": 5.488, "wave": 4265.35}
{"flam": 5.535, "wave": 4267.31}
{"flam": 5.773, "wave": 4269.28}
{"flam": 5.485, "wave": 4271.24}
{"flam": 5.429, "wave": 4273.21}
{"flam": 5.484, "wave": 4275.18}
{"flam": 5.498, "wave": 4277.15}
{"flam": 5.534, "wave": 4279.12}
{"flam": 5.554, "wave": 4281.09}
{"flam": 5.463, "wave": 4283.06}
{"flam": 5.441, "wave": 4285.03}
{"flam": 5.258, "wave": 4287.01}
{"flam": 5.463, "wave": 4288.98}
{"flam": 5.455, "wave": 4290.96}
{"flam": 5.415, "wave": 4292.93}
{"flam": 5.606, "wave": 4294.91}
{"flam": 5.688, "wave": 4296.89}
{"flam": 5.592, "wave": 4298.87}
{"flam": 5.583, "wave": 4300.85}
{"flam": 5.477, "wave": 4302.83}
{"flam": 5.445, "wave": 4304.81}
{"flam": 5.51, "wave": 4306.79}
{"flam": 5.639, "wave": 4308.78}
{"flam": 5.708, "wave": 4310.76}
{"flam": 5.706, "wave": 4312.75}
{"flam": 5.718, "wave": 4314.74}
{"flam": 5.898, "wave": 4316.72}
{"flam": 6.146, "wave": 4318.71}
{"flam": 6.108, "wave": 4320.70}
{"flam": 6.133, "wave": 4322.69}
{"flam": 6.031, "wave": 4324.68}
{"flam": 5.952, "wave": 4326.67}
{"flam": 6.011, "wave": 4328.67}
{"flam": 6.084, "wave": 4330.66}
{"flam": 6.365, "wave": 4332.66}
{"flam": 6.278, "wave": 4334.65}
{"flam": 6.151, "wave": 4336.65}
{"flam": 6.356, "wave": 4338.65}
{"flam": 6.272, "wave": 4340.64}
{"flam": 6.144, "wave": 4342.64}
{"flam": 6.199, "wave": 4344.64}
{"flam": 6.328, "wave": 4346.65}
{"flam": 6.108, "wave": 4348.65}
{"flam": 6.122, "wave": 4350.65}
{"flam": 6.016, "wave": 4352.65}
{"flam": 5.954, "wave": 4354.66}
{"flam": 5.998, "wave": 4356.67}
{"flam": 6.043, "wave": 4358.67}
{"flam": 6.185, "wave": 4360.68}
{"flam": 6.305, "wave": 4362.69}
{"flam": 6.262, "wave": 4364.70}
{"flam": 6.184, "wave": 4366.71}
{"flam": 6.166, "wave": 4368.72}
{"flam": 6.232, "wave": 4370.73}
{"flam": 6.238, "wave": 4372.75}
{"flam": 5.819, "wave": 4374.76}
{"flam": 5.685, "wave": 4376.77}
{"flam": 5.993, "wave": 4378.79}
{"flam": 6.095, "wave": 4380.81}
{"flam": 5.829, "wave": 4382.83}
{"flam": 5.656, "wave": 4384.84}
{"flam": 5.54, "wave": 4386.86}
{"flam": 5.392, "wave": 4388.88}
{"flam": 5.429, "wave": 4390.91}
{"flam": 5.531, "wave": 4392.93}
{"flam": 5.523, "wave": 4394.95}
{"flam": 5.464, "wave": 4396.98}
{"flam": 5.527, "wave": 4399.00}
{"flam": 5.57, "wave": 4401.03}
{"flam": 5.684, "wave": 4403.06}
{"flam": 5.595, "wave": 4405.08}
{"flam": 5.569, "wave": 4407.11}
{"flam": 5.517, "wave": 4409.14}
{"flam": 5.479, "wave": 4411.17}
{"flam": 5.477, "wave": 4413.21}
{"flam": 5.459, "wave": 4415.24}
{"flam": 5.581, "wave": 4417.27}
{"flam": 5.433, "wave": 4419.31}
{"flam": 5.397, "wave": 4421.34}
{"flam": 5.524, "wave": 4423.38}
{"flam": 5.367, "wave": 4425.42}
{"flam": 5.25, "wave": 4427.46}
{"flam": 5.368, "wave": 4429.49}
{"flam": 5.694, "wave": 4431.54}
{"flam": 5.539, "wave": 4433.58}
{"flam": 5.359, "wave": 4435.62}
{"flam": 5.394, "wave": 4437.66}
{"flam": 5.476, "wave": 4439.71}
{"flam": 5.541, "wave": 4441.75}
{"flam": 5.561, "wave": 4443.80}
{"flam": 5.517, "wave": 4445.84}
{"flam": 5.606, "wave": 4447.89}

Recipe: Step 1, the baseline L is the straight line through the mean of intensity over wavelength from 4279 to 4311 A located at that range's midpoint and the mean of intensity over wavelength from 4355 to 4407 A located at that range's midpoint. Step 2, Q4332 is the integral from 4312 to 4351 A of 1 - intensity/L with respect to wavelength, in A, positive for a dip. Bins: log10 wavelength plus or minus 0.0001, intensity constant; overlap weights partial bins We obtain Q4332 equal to -3.2 A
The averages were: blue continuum 5.52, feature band 6.11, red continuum 5.83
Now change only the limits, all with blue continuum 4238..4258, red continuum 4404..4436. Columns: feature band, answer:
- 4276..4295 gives -0.2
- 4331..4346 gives -2.2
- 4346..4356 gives -1.2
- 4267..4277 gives -0.3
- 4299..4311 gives -0.3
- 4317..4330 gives -1.5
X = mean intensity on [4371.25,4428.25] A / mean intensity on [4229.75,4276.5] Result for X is 1.0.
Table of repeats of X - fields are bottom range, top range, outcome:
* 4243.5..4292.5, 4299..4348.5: 1.09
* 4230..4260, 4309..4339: 1.12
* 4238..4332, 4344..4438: 1.03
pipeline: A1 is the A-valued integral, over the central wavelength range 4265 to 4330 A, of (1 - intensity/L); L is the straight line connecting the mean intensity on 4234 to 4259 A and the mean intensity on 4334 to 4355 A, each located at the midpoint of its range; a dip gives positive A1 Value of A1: 1.7 A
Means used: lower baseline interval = 5.39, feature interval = 5.65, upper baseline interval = 6.18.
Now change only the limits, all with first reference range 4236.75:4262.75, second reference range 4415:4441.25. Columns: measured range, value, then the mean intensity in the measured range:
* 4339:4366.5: -3.7 A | 6.16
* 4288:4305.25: -0.4 A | 5.53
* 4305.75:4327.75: -1.9 A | 5.87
